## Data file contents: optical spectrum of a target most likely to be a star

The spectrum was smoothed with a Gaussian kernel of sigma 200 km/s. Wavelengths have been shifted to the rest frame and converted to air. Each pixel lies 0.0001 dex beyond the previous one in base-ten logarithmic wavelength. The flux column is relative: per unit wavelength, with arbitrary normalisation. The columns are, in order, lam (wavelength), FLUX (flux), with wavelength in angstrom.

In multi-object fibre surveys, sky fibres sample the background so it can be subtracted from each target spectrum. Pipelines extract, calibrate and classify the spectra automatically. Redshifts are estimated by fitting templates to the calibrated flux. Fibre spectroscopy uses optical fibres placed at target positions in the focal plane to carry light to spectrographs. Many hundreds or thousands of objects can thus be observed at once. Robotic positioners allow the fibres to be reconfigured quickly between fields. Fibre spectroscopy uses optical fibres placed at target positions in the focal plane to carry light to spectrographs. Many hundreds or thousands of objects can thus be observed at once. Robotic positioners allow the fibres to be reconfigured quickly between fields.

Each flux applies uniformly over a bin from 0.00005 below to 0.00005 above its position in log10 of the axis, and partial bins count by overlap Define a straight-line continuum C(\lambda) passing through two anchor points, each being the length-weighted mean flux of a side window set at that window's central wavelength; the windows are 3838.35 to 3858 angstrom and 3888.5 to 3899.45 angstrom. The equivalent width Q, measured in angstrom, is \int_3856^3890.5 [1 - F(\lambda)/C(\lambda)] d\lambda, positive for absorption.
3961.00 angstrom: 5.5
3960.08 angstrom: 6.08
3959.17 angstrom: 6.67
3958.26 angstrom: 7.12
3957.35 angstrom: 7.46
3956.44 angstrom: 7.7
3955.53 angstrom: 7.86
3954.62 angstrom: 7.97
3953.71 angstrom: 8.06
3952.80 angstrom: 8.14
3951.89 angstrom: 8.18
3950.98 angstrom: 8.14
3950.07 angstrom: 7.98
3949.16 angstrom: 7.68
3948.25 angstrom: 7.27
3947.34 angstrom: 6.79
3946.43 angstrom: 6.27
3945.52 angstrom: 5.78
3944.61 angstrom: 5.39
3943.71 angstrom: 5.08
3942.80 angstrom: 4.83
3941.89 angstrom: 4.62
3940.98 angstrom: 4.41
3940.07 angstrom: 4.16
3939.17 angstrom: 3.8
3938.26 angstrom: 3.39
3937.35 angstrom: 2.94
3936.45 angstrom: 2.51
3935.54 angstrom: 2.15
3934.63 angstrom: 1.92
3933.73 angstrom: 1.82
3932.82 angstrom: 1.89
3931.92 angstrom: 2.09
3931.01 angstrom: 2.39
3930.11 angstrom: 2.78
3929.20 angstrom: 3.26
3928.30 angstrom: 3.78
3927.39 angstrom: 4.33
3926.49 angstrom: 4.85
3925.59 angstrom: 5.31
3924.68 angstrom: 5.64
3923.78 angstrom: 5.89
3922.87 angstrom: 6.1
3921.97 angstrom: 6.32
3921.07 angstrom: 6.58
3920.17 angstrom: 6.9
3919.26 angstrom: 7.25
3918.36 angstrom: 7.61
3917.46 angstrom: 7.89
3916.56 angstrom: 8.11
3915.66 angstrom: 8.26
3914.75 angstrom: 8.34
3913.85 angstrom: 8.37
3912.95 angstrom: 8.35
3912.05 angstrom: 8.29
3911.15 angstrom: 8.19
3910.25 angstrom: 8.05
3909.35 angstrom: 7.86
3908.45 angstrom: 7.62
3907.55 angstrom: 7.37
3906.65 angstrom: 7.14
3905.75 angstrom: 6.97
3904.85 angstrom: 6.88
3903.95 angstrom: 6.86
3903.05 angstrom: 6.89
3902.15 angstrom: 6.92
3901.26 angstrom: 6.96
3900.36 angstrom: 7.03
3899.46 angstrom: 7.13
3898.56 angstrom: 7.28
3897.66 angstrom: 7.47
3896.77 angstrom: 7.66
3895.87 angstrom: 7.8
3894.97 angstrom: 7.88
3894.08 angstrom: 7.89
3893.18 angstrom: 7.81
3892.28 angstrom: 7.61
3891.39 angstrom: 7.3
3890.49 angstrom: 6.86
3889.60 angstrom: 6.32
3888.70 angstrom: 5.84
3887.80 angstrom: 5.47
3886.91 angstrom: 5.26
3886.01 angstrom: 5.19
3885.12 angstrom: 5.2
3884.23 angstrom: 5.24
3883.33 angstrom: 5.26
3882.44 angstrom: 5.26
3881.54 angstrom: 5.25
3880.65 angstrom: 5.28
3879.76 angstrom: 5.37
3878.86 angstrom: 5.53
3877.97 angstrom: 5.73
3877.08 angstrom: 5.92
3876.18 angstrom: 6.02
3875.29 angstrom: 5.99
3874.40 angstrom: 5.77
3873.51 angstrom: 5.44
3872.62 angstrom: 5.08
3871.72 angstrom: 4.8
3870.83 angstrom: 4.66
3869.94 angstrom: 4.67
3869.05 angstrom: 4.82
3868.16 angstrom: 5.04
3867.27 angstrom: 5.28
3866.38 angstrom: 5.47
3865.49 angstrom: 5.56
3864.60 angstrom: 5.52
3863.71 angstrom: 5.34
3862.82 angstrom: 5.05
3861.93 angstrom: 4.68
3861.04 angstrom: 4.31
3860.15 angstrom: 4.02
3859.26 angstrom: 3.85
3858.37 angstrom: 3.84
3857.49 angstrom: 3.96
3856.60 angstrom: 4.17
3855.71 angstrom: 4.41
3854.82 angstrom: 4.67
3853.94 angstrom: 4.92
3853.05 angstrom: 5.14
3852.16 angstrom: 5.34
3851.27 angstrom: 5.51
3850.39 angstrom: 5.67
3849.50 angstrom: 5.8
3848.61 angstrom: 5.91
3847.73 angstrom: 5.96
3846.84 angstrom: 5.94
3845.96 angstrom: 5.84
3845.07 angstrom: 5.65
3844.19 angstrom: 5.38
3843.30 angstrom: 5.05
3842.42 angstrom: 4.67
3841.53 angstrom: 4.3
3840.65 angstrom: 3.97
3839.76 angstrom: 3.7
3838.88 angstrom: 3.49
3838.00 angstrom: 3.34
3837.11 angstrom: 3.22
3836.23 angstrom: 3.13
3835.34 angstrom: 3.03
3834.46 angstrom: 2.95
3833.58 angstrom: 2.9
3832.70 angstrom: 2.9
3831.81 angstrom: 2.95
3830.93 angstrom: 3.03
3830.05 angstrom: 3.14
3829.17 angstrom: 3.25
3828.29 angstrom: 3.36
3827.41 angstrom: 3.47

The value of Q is 6.1 angstrom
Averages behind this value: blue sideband 4.97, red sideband 7.34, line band 5.16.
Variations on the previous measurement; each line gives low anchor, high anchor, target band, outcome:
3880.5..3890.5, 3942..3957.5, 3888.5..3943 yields 0.77 angstrom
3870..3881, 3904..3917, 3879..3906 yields 0.35 angstrom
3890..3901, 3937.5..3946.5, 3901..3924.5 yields -3.54 angstrom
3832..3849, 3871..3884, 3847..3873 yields -0.48 angstrom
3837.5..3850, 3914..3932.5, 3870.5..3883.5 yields -0.46 angstrom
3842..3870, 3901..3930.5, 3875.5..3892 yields 0.36 angstrom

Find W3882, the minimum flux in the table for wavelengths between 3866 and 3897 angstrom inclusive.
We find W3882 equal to 4.66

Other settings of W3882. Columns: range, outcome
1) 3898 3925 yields 5.64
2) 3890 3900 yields 6.86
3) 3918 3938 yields 1.82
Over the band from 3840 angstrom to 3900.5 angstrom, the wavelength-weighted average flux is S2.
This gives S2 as 5.57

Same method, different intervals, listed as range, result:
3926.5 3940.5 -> 2.94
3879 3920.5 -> 6.99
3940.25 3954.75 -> 6.58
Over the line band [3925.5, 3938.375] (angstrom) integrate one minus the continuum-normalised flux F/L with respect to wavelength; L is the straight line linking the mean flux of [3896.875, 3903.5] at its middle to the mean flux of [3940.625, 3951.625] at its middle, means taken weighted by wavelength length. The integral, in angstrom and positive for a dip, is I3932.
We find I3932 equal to 7.1 angstrom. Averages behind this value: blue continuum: 7.13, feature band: 2.95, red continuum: 6.23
